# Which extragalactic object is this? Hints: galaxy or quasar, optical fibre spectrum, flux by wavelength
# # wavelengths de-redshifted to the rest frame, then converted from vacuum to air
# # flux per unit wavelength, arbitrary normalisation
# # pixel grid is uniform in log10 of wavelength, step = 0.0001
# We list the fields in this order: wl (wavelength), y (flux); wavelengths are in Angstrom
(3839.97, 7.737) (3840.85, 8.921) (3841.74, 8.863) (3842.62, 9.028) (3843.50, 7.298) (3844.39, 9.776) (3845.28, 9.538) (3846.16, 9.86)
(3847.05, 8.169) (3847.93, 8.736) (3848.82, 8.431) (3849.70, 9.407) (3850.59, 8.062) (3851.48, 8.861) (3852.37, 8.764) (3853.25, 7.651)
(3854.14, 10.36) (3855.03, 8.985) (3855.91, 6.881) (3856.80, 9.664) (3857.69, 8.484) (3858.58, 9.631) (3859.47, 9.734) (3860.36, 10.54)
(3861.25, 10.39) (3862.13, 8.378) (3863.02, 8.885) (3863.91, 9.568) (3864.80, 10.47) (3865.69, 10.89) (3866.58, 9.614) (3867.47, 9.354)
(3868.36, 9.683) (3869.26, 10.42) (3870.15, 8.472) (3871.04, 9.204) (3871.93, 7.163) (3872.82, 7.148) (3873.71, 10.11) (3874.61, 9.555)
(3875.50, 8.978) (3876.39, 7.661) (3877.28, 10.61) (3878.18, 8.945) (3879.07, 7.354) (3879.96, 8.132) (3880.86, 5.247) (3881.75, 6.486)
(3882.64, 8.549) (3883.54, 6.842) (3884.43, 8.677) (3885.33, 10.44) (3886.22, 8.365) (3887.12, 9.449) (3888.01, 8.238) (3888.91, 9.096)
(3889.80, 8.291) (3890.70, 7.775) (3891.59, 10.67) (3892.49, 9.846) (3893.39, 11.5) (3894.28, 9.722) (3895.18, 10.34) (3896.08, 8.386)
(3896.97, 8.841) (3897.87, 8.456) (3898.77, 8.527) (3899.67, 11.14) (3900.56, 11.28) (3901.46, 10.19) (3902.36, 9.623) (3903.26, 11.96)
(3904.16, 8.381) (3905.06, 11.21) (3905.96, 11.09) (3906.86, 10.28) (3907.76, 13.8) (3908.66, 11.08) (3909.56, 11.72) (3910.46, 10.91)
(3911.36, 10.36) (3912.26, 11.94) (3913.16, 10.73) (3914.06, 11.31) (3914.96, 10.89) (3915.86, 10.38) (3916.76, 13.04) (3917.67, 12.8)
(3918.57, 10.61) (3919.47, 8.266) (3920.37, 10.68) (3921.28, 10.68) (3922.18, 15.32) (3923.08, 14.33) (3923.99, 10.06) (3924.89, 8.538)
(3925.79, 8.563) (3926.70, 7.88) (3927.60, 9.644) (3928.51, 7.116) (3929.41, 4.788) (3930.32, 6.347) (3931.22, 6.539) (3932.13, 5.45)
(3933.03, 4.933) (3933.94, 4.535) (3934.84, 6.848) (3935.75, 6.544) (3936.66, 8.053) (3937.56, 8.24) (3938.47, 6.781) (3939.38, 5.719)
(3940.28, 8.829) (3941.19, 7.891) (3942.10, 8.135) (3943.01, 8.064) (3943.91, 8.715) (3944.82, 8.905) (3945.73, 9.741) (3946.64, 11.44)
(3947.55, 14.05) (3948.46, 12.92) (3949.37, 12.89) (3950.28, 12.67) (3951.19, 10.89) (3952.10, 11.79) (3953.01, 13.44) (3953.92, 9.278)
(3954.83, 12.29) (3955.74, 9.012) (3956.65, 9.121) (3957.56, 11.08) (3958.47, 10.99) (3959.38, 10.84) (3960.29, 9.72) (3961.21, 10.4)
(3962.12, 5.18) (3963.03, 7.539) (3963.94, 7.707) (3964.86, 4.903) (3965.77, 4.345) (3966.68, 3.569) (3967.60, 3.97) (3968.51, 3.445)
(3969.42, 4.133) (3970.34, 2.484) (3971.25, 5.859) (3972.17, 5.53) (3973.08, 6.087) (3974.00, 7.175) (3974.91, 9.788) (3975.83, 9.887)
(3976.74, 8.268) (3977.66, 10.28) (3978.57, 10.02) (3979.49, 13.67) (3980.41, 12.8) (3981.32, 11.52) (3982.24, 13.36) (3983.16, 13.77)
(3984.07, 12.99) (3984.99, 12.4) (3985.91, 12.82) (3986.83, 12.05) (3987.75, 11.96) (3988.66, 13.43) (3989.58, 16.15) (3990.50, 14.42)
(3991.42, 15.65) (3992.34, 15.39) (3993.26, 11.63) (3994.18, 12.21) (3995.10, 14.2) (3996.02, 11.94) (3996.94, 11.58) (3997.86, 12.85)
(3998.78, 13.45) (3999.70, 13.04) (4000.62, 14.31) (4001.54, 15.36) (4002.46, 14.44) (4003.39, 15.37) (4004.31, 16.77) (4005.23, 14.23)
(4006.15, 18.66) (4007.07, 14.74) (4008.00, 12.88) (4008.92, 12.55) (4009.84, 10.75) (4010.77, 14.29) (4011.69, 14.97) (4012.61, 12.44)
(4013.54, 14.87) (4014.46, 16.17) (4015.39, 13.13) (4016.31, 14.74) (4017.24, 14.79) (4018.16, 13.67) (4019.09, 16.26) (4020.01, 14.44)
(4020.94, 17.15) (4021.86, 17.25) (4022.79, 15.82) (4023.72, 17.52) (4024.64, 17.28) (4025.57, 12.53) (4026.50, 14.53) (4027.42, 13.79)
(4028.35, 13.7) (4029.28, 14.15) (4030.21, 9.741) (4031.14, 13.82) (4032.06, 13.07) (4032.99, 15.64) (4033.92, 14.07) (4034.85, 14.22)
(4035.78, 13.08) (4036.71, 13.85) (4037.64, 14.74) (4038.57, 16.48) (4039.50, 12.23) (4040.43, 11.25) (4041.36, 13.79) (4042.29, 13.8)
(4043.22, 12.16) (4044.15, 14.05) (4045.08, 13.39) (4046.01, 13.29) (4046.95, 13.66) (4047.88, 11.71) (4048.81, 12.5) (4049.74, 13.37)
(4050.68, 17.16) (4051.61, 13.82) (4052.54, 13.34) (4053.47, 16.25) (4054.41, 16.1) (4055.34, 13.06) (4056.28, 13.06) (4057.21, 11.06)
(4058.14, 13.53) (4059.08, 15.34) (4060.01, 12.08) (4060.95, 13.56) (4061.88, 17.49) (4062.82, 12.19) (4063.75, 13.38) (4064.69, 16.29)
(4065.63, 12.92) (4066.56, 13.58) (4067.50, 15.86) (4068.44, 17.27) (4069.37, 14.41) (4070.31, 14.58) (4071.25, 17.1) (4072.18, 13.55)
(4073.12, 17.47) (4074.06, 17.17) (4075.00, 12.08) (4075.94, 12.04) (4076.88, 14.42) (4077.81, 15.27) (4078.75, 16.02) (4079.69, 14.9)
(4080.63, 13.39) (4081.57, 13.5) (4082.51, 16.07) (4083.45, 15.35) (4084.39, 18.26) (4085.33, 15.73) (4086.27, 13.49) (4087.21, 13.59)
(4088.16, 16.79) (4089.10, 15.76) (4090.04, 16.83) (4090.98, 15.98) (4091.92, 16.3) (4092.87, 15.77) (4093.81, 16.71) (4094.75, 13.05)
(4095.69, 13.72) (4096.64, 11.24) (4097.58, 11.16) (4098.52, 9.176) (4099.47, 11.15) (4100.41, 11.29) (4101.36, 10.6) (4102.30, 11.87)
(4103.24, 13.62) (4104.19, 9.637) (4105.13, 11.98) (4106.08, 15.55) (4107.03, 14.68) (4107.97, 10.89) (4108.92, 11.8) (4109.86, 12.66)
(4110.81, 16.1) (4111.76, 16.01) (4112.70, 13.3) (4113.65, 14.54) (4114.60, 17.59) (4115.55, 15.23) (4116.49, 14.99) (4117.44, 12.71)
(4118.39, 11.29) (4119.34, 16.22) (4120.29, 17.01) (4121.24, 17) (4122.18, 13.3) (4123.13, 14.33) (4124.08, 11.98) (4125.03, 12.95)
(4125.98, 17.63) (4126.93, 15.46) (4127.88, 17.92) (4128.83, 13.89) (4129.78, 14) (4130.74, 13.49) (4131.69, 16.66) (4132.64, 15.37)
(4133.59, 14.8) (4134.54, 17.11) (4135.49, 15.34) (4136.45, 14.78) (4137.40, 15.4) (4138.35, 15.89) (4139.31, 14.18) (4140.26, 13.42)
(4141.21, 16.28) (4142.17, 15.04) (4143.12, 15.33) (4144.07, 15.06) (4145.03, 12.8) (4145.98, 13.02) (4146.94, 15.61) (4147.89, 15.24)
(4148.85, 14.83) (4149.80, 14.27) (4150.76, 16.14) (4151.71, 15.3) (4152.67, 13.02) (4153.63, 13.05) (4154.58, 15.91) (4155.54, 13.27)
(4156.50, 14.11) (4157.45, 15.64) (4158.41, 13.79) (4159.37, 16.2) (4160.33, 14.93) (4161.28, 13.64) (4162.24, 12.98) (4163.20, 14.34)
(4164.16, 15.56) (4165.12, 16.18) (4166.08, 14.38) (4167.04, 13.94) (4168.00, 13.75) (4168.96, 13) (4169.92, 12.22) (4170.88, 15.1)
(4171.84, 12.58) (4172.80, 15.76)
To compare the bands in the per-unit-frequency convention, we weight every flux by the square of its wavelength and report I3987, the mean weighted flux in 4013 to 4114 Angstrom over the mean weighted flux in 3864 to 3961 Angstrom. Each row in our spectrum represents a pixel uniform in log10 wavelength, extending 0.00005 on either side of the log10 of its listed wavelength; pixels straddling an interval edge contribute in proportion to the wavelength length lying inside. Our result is 1.60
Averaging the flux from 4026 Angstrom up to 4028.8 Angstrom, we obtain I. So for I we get 14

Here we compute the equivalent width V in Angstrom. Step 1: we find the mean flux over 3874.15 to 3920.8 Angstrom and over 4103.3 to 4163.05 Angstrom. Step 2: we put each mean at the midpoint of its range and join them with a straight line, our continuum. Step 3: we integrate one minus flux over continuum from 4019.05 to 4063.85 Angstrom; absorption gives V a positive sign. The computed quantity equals -4.9 Angstrom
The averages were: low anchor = 9.79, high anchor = 14.5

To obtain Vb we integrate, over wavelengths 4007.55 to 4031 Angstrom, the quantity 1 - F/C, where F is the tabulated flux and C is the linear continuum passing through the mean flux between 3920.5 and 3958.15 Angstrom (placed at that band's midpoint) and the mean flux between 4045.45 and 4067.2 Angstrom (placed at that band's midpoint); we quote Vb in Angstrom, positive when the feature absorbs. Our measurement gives -3.7 Angstrom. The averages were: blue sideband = 9.24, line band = 14.4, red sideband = 13.9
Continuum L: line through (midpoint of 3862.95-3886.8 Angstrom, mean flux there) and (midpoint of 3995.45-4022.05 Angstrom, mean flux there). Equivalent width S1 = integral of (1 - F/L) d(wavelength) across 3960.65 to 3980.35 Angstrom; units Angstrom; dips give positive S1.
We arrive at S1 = 8.9 Angstrom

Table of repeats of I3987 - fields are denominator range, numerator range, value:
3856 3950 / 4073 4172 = 1.72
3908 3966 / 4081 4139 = 1.65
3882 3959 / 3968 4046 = 1.40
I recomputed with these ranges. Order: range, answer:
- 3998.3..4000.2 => 13.3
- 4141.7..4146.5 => 14.3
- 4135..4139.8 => 15.1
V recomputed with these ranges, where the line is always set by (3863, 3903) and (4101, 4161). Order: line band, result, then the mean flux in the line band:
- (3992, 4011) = -3.5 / 13.8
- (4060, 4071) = -1.3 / 14.6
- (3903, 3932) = -1.4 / 10.3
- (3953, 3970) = 4.7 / 7.76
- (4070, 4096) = -3.4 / 15.2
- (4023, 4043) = -2.6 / 14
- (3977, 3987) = -0.9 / 12.3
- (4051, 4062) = -1.0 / 14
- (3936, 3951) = 1.3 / 9.55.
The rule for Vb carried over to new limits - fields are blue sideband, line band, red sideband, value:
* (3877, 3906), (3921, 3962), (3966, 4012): 4.51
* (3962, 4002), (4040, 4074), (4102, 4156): -4.50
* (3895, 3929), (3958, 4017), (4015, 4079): 6.33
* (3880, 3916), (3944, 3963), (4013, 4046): 1.55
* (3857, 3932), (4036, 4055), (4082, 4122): -1.41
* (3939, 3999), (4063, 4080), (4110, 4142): -1.97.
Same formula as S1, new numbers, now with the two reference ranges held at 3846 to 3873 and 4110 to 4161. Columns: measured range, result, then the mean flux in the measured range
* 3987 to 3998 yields -1.4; 13.4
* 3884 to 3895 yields 0.4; 9.36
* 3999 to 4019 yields -3.6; 14.4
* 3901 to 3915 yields -1.2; 11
